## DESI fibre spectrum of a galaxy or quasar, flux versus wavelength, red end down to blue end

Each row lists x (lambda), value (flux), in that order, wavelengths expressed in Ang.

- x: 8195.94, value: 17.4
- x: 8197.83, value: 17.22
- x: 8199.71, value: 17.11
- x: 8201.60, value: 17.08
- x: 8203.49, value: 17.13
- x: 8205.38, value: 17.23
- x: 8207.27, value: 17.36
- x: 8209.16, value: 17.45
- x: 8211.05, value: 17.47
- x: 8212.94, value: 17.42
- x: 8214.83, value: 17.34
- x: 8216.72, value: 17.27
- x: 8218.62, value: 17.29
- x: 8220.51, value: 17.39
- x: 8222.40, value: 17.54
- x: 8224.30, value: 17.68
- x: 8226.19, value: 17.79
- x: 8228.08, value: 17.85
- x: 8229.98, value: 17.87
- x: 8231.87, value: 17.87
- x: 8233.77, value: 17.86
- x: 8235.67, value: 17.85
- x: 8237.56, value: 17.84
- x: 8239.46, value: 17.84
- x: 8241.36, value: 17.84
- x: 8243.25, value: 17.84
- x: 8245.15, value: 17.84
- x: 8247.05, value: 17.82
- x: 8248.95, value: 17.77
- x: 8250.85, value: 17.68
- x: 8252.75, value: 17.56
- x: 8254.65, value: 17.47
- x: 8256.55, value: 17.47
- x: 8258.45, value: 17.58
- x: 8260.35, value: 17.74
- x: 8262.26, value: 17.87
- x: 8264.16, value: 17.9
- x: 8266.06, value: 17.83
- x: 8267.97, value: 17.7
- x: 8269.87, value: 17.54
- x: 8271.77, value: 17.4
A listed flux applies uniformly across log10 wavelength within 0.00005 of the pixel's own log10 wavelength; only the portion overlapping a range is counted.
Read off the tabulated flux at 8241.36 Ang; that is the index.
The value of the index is 17.84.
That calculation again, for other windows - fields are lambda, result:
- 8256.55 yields 17.47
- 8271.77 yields 17.4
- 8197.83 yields 17.22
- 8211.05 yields 17.47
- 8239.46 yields 17.84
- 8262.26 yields 17.87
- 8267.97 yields 17.7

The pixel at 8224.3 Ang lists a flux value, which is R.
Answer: 17.68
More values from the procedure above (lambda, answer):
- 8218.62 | 17.29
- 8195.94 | 17.4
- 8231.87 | 17.87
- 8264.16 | 17.9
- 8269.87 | 17.54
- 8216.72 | 17.27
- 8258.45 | 17.58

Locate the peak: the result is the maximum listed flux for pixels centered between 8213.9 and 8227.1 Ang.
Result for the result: 17.79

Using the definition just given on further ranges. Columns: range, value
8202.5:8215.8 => 17.47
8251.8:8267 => 17.9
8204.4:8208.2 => 17.36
